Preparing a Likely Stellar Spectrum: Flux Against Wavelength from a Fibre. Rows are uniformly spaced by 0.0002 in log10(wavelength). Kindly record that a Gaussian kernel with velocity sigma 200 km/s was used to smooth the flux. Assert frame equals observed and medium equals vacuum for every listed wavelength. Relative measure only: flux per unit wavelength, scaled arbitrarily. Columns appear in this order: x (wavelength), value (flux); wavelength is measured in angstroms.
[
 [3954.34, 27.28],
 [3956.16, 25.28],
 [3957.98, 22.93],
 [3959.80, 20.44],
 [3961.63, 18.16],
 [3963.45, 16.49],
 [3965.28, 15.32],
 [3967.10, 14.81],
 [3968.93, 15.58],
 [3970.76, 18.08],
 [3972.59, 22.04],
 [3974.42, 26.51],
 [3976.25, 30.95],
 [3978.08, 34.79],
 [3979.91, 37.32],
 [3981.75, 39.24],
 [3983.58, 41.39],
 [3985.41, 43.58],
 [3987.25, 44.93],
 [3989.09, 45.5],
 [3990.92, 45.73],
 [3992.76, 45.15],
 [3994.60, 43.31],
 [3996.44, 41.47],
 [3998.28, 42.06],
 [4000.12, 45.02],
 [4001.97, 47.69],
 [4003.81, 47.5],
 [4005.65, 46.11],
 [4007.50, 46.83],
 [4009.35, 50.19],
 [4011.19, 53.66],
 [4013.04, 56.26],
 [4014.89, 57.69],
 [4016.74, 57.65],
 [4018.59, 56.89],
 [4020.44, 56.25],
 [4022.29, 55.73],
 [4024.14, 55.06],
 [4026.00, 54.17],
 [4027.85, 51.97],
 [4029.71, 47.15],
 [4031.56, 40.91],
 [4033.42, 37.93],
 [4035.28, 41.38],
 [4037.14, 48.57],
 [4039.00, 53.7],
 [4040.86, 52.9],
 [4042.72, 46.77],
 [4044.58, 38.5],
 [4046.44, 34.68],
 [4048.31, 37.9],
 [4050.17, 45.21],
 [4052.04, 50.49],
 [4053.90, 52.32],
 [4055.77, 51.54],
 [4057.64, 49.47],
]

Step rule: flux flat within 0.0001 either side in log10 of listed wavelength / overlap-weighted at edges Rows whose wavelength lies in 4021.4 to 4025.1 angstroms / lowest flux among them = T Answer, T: 55.06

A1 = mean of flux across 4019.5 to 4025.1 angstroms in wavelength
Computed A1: 55.7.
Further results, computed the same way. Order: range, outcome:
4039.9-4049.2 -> 42.2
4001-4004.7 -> 47.5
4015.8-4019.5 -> 57.3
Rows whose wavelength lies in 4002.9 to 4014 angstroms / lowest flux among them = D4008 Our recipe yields 46.11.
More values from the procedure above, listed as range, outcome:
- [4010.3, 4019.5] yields 53.66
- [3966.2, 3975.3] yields 14.81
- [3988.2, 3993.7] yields 45.15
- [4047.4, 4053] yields 37.9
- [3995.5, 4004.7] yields 41.47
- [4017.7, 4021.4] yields 56.25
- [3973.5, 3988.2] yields 26.51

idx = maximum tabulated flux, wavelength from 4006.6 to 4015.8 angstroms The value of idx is 57.69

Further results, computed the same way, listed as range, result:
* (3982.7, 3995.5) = 45.73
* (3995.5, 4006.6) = 47.69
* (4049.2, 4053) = 50.49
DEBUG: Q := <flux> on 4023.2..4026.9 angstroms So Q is 54.6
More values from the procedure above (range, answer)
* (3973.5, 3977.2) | 28.8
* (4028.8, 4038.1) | 43.2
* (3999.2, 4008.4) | 46.6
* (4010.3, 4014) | 54.9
